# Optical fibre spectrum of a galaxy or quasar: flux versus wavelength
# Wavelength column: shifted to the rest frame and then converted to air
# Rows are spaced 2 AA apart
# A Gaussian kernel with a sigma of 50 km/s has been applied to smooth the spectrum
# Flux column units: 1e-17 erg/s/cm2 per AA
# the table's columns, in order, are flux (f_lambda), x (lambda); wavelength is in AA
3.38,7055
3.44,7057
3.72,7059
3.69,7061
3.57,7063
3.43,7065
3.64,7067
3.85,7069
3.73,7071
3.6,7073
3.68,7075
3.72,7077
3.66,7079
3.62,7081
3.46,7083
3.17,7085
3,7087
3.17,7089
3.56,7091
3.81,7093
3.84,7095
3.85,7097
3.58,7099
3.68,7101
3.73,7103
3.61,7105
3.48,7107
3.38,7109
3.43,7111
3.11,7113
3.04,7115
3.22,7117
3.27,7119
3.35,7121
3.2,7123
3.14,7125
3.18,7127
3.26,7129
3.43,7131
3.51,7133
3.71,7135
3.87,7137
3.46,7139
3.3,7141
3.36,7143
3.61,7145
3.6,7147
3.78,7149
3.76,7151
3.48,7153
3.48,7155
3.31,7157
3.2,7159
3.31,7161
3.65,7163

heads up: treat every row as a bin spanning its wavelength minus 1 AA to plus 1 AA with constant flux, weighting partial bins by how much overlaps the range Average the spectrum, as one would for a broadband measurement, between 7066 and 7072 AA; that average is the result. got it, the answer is 3.74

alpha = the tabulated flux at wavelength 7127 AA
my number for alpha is 3.18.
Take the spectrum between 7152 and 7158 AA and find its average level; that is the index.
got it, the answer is 3.42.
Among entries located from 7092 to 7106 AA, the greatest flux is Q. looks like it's 3.85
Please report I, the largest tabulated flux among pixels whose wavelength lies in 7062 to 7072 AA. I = 3.85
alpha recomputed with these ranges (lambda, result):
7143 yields 3.36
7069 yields 3.85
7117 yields 3.22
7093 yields 3.81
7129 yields 3.26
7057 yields 3.44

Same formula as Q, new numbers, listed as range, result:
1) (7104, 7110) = 3.61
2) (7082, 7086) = 3.46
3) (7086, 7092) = 3.56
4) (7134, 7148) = 3.87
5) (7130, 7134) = 3.51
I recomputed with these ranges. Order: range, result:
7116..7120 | 3.27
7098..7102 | 3.68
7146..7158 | 3.78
